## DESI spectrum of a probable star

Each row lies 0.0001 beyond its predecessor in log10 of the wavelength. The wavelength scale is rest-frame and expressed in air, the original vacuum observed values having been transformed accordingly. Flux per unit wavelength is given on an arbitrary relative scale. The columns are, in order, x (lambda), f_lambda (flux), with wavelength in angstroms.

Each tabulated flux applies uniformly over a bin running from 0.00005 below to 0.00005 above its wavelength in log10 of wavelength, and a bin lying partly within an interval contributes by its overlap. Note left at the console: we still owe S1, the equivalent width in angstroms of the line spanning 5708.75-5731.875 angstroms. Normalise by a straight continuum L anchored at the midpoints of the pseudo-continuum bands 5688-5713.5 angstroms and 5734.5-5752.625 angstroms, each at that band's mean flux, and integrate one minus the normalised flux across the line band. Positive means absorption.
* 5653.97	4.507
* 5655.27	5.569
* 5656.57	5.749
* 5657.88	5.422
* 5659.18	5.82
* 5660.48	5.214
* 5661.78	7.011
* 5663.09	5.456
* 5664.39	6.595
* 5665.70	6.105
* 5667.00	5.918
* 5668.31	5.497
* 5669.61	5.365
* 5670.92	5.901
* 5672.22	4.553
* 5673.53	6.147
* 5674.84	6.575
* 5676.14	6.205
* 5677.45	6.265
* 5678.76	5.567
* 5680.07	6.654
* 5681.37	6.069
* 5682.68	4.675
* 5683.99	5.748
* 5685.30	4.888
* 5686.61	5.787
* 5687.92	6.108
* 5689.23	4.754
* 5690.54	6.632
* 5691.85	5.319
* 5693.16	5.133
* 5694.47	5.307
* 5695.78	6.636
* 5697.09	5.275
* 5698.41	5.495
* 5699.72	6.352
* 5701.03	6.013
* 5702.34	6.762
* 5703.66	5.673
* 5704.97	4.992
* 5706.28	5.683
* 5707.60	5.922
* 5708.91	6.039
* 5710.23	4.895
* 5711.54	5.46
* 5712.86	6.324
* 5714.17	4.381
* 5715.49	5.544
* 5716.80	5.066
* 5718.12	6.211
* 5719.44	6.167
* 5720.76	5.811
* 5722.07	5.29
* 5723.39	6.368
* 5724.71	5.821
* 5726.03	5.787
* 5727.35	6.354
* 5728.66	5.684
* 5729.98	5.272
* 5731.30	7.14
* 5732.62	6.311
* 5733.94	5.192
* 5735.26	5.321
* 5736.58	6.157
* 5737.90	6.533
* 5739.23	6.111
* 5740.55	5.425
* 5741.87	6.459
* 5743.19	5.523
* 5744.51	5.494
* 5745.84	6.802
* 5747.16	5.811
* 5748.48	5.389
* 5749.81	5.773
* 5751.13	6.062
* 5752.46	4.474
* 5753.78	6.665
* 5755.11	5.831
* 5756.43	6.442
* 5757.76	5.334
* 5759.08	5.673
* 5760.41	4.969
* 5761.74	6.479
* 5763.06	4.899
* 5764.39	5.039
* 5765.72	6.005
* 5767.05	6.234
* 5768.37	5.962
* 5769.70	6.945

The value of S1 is 0.1 angstroms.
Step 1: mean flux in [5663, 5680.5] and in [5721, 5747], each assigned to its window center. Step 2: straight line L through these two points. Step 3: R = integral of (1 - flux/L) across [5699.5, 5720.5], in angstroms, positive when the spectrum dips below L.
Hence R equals 0.81 angstroms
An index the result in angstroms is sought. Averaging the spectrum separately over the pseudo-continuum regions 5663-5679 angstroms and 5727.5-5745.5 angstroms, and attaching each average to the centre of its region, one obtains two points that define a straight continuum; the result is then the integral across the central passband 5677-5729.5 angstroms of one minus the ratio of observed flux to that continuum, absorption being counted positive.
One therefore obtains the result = 1.6 angstroms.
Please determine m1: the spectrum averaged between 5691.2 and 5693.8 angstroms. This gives 5.23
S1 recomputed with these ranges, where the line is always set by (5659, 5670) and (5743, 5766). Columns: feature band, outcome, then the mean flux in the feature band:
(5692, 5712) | 0.4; 5.7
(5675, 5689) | 0.2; 5.79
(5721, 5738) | -0.5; 5.92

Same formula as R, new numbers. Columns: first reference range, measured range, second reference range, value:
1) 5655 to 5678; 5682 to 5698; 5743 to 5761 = 0.8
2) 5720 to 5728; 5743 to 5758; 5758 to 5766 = -0.6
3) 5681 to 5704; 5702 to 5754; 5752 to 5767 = -1.0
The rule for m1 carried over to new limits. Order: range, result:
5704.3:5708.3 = 5.55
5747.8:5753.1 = 5.43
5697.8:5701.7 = 5.97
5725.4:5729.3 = 5.96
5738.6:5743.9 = 5.88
